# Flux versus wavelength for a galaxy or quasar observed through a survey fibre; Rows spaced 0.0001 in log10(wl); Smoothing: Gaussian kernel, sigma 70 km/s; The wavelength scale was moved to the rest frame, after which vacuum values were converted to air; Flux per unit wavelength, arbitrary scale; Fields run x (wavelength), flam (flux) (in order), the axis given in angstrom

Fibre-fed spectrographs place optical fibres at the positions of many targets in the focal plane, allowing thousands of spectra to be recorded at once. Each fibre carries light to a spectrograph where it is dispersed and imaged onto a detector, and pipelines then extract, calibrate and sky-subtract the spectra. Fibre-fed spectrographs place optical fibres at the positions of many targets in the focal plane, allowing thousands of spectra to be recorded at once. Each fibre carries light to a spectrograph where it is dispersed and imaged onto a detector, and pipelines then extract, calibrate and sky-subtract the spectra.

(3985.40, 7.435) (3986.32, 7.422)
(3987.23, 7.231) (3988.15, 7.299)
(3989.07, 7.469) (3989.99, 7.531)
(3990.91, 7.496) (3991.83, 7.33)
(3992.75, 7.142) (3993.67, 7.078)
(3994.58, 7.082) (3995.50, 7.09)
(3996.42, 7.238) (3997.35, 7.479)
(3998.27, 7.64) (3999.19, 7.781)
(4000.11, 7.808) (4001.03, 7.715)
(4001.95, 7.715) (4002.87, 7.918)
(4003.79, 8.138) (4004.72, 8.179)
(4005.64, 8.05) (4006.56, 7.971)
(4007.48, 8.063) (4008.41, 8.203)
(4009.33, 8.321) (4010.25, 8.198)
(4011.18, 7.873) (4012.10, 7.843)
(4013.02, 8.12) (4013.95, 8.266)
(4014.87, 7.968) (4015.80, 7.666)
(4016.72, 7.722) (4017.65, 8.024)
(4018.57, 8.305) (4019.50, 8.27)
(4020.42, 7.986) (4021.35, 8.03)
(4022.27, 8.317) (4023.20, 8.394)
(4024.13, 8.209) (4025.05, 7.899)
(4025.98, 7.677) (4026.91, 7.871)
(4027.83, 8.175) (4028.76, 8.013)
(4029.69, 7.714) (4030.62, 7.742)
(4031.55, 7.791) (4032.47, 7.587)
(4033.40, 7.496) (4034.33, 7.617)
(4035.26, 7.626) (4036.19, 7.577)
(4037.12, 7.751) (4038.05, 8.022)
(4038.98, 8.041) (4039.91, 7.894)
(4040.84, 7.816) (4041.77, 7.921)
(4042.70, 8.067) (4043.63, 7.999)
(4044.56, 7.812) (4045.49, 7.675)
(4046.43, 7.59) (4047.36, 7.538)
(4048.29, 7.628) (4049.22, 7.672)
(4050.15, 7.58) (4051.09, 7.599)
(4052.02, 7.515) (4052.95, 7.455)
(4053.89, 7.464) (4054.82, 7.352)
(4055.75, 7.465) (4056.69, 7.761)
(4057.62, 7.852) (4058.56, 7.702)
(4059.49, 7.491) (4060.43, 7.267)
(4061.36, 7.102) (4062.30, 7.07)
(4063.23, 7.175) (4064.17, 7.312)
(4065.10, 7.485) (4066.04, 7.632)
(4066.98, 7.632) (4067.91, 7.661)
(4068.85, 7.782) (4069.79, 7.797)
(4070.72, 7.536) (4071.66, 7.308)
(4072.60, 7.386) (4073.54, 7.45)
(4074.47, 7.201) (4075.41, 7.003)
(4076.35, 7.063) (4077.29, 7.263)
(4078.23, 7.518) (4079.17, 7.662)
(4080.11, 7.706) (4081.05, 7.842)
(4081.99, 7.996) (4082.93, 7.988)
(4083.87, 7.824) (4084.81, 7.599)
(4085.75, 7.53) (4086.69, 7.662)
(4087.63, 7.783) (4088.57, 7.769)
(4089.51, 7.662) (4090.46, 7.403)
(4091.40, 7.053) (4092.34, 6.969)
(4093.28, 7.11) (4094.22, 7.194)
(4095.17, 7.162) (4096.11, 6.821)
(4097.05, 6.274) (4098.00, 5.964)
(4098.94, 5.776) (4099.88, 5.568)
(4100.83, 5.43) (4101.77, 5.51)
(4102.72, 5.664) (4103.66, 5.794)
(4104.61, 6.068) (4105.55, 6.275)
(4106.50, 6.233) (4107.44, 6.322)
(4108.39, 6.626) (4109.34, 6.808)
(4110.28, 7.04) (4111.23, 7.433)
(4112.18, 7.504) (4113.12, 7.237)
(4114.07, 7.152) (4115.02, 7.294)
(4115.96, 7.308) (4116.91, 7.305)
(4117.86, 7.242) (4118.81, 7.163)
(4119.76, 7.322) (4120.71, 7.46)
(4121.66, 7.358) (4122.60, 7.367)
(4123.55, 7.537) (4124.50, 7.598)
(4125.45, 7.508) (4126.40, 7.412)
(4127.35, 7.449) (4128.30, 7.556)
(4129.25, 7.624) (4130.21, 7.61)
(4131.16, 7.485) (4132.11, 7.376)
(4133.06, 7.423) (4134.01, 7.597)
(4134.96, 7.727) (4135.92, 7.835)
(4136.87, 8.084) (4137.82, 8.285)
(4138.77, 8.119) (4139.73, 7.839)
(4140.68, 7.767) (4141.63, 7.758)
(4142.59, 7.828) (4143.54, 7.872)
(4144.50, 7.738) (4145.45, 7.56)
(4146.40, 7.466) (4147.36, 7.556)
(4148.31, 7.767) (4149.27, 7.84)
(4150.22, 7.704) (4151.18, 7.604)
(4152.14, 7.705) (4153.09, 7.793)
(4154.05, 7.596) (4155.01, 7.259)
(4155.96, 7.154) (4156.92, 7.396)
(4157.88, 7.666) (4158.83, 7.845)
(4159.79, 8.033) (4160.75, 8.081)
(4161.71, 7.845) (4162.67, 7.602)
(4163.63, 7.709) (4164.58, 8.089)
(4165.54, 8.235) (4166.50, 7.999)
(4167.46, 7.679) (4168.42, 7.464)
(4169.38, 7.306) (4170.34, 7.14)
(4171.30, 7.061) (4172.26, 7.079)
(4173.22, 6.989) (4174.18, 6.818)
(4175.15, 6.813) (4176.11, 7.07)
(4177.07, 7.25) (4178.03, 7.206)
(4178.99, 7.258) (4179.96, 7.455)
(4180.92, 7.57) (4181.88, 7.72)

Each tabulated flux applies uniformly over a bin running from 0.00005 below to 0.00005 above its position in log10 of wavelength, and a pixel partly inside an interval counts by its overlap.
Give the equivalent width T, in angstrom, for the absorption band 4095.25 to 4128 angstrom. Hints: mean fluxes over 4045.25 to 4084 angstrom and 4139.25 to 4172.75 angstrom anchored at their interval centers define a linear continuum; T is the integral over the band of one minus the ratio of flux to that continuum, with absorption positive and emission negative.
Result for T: 3.4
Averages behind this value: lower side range 7.52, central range 6.8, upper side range 7.66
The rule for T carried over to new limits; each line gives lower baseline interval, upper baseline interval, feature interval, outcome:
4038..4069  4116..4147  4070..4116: 3.6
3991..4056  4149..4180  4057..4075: 0.6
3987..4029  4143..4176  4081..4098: 0.7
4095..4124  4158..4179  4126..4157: -2.3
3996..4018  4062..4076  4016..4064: -0.6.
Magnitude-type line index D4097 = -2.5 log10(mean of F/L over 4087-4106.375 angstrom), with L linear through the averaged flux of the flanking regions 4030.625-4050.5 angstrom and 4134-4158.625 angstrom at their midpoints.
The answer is 0.18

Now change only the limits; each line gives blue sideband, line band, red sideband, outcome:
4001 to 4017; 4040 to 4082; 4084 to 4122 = -0.02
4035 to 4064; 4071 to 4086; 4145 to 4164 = 0.02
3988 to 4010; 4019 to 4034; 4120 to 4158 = -0.04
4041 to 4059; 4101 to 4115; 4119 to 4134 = 0.15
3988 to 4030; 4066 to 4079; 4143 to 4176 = 0.04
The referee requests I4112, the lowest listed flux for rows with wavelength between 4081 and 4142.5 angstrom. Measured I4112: 5.43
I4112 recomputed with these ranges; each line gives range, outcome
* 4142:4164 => 7.154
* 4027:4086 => 7.003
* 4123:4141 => 7.376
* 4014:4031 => 7.666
